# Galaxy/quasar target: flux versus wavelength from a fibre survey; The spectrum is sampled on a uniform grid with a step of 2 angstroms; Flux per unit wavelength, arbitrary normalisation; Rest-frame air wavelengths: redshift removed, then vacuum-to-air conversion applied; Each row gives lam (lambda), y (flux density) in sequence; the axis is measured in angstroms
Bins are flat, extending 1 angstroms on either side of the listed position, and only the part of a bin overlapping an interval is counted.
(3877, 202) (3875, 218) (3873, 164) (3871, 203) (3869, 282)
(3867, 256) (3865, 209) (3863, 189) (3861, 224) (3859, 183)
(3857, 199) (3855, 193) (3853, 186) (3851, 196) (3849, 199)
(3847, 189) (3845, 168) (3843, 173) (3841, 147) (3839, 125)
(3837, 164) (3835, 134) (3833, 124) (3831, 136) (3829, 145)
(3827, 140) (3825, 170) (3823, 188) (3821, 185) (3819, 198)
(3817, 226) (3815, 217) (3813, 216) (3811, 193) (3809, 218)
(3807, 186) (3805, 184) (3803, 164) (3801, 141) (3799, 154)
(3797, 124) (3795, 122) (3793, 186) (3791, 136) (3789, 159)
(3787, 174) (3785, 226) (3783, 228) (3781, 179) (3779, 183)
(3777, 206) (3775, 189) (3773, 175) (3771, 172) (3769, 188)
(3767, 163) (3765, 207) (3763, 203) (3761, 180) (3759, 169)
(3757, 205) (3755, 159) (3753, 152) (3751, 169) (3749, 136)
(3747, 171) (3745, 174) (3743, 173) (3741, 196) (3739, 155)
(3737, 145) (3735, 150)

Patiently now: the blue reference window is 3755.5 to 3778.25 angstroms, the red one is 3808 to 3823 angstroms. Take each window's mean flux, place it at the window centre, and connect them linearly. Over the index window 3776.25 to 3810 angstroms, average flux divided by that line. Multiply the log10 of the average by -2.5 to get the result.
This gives 0.13 mag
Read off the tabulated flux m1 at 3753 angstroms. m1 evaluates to 152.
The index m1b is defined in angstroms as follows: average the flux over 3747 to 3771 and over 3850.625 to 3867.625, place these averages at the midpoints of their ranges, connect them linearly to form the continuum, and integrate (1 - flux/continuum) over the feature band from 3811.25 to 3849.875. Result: 4.7 angstroms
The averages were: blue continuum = 175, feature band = 171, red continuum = 203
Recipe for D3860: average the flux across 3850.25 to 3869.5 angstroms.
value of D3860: 210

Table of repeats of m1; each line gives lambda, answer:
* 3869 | 282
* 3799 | 154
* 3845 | 168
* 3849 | 199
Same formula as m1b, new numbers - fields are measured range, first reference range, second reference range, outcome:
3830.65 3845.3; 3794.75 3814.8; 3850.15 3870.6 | 3.8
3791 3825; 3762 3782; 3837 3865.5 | 1.0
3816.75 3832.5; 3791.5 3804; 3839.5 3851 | -0.7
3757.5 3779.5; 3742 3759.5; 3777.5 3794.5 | -1.3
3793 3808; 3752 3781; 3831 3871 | 2.3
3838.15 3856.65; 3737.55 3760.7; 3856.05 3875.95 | 2.7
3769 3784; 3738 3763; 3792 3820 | -1.2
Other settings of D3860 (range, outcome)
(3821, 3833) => 156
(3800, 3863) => 178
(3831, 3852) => 161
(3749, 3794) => 181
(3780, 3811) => 173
